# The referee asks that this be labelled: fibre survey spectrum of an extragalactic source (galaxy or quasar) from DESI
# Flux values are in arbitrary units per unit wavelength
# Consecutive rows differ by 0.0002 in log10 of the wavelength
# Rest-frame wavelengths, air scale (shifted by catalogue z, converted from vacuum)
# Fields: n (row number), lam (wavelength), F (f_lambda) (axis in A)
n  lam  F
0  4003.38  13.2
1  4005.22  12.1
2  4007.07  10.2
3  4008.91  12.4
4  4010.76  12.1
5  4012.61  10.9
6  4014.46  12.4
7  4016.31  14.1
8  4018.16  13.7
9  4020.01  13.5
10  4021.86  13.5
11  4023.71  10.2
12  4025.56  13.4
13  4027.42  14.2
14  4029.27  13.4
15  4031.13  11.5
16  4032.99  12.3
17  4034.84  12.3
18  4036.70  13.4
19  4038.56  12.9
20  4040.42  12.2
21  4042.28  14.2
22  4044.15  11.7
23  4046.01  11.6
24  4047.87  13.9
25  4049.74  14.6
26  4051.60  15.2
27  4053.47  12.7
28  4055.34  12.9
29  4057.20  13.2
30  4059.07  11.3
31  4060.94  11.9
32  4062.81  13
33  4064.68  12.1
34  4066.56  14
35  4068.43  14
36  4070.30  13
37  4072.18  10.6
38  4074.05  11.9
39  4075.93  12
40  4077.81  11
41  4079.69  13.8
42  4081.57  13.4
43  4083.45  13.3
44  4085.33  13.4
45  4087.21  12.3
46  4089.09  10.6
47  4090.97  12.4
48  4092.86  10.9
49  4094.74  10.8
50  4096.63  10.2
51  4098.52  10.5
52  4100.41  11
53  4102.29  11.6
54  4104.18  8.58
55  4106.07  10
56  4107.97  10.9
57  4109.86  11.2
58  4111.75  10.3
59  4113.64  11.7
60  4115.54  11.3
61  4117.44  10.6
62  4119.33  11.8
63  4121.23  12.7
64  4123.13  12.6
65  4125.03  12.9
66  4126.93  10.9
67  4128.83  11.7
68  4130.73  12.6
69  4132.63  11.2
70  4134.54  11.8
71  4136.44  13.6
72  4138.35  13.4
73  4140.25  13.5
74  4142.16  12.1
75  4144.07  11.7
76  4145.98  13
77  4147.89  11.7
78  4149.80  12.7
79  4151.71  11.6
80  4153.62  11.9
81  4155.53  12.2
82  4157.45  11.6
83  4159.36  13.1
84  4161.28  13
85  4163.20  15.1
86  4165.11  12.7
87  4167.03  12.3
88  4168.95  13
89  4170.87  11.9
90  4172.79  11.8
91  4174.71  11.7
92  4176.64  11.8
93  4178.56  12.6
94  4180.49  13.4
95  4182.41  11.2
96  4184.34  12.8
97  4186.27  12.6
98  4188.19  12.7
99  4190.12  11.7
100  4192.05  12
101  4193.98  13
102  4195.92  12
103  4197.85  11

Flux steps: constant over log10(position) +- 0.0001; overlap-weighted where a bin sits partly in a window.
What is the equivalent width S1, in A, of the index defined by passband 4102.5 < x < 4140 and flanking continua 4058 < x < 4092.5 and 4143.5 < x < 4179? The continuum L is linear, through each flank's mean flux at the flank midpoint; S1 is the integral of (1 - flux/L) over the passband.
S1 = 2.4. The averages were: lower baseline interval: 12.4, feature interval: 11.6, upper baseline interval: 12.4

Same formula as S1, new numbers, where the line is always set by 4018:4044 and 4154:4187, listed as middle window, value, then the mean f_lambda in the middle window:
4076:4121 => 4.5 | 11.4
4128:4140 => 0.1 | 12.5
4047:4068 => -0.7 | 13.2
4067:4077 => 0.3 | 12.4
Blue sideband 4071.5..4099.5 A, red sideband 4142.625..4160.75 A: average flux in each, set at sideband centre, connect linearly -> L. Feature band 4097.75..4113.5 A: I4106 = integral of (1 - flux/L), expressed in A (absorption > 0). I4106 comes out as 1.8 A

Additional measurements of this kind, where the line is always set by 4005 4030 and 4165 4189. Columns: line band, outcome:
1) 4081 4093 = 0.08 A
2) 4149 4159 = 0.25 A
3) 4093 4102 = 1.26 A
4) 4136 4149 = -0.31 A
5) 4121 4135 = 0.43 A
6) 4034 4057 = -1.10 A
